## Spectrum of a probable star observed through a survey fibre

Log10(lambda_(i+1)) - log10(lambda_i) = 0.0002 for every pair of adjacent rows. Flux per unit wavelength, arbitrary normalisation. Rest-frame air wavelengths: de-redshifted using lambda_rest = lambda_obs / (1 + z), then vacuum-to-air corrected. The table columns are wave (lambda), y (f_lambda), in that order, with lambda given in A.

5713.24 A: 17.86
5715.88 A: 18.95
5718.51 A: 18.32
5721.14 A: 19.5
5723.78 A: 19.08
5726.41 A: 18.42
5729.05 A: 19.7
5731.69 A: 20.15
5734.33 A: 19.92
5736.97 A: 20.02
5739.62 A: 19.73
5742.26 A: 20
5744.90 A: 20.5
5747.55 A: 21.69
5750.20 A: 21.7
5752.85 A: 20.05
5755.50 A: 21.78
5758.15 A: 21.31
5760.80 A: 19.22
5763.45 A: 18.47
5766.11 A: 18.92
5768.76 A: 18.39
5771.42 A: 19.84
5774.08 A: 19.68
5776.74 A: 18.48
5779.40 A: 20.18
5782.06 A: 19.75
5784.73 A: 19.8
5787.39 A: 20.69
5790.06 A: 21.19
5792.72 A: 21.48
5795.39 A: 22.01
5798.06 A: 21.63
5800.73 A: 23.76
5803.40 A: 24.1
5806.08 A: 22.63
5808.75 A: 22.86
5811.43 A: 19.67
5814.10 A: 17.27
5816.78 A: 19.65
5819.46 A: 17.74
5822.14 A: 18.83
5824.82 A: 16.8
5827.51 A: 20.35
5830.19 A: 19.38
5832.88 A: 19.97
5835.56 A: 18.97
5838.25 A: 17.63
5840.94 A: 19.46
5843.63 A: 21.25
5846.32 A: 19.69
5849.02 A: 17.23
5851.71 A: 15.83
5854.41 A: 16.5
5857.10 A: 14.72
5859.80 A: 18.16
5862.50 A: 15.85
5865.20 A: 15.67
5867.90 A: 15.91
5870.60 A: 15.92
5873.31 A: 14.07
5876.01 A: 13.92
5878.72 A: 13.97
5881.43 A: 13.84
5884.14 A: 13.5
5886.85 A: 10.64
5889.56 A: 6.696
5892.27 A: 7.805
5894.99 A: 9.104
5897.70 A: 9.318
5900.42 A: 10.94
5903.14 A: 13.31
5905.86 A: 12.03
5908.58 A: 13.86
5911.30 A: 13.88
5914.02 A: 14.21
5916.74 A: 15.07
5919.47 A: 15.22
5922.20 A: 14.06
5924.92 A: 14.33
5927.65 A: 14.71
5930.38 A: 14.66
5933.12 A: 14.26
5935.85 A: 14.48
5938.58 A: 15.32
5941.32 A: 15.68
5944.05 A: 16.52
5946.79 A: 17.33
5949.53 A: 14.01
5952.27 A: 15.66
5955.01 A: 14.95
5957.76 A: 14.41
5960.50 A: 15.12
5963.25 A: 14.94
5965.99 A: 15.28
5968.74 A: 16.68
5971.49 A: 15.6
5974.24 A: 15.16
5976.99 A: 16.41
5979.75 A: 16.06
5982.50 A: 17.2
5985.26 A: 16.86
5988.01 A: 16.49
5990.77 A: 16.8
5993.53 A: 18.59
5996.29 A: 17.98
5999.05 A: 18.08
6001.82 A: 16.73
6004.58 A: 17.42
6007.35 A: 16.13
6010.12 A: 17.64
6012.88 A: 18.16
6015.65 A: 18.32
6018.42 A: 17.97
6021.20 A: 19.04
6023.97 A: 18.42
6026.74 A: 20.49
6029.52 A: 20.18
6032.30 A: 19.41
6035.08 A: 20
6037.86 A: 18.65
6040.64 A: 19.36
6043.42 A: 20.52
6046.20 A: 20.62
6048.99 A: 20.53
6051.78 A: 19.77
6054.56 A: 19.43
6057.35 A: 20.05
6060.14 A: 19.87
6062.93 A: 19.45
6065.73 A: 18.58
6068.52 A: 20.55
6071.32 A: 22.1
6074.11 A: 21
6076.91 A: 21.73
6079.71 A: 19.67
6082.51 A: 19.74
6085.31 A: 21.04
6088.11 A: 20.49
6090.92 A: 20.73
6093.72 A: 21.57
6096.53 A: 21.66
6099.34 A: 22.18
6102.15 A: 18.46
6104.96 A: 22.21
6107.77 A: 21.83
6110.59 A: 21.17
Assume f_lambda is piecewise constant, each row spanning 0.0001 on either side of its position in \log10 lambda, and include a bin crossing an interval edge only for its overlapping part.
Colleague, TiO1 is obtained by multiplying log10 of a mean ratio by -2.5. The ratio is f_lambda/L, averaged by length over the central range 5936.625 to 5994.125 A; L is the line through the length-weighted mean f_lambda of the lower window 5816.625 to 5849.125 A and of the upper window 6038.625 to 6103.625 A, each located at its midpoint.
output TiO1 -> 0.24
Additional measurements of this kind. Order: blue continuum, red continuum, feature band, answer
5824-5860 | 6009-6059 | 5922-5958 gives 0.24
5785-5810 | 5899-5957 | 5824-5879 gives 0.11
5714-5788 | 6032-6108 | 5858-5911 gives 0.48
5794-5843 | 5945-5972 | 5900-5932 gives 0.20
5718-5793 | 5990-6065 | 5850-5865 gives 0.20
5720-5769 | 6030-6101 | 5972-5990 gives 0.23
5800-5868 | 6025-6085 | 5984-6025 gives 0.13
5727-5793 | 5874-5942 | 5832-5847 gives -0.20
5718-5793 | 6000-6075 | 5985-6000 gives 0.11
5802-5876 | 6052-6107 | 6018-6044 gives 0.04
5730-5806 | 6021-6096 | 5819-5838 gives 0.09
